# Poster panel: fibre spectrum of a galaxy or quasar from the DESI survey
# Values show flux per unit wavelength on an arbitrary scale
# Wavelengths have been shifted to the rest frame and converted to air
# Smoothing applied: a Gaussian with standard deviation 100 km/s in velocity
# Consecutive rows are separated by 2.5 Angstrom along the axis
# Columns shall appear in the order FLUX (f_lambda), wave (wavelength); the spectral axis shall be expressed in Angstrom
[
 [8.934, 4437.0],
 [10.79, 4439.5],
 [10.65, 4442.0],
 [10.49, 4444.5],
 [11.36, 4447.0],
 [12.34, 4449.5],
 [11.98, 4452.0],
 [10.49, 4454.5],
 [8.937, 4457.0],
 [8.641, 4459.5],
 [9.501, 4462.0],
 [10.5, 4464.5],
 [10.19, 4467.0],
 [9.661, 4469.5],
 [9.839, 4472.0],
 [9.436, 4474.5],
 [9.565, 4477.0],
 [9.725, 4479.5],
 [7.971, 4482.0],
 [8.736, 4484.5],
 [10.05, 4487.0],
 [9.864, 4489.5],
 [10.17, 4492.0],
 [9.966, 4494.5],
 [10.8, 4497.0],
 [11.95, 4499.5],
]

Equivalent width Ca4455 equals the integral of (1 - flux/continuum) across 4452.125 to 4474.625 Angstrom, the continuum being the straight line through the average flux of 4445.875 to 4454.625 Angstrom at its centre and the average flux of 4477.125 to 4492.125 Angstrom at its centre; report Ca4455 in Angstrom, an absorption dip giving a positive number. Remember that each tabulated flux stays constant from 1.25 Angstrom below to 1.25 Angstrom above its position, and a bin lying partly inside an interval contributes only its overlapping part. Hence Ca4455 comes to 2.0 Angstrom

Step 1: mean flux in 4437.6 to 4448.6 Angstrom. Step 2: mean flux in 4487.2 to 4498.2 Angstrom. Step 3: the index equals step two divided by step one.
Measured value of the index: 0.95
